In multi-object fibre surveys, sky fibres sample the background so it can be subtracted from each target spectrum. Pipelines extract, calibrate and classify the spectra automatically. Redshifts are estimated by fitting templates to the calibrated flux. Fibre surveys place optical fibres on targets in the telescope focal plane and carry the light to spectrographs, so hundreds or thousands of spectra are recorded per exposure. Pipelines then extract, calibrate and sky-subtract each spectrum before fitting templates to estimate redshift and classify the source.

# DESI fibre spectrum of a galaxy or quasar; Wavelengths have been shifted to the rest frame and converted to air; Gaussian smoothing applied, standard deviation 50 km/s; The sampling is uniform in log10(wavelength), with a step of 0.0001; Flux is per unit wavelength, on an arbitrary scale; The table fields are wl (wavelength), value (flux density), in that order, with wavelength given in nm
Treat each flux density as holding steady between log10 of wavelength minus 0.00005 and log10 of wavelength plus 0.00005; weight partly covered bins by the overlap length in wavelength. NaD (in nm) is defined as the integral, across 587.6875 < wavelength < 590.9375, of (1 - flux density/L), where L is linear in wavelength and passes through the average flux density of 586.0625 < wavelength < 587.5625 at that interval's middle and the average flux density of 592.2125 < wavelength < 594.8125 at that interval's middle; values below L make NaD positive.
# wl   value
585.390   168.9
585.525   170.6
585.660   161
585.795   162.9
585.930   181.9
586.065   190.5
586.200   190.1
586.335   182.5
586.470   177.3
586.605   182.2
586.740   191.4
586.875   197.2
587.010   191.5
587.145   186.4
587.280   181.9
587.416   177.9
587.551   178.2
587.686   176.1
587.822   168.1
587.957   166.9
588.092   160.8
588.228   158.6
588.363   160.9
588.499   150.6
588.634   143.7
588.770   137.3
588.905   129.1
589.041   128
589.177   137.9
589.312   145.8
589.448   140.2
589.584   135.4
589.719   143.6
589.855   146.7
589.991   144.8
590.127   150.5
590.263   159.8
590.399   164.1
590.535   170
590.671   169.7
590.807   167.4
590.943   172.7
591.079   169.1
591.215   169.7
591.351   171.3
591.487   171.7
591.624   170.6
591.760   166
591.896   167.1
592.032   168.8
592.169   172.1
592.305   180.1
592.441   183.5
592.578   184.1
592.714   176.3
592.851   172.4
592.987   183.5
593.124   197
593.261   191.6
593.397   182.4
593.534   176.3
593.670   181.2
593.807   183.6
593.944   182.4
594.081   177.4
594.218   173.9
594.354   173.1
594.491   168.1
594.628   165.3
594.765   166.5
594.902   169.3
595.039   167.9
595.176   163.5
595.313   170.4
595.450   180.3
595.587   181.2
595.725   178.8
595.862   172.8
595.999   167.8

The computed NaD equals 0.55 nm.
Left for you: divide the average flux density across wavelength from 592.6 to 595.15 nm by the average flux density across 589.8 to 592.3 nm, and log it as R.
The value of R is 1.1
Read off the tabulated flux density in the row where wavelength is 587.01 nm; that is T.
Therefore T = 191.5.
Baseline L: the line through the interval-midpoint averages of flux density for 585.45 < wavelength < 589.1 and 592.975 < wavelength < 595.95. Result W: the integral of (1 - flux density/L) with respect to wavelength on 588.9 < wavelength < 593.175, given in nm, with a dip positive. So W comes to 0.25 nm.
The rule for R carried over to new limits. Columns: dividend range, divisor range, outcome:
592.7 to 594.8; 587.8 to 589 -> 1.18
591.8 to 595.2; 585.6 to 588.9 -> 1.02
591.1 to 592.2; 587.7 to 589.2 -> 1.13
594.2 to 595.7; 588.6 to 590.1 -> 1.23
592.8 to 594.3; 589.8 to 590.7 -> 1.16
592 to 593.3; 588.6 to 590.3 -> 1.28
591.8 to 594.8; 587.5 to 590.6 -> 1.17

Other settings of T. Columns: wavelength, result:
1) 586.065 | 190.5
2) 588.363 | 160.9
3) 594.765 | 166.5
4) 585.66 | 161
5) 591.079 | 169.1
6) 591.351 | 171.3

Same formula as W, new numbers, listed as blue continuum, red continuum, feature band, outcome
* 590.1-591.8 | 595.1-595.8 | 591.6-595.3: -0.09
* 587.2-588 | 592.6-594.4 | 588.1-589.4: 0.24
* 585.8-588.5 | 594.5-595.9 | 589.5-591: 0.16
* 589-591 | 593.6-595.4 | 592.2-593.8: -0.16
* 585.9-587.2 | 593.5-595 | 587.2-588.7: 0.15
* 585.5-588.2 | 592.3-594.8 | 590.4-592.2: 0.09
